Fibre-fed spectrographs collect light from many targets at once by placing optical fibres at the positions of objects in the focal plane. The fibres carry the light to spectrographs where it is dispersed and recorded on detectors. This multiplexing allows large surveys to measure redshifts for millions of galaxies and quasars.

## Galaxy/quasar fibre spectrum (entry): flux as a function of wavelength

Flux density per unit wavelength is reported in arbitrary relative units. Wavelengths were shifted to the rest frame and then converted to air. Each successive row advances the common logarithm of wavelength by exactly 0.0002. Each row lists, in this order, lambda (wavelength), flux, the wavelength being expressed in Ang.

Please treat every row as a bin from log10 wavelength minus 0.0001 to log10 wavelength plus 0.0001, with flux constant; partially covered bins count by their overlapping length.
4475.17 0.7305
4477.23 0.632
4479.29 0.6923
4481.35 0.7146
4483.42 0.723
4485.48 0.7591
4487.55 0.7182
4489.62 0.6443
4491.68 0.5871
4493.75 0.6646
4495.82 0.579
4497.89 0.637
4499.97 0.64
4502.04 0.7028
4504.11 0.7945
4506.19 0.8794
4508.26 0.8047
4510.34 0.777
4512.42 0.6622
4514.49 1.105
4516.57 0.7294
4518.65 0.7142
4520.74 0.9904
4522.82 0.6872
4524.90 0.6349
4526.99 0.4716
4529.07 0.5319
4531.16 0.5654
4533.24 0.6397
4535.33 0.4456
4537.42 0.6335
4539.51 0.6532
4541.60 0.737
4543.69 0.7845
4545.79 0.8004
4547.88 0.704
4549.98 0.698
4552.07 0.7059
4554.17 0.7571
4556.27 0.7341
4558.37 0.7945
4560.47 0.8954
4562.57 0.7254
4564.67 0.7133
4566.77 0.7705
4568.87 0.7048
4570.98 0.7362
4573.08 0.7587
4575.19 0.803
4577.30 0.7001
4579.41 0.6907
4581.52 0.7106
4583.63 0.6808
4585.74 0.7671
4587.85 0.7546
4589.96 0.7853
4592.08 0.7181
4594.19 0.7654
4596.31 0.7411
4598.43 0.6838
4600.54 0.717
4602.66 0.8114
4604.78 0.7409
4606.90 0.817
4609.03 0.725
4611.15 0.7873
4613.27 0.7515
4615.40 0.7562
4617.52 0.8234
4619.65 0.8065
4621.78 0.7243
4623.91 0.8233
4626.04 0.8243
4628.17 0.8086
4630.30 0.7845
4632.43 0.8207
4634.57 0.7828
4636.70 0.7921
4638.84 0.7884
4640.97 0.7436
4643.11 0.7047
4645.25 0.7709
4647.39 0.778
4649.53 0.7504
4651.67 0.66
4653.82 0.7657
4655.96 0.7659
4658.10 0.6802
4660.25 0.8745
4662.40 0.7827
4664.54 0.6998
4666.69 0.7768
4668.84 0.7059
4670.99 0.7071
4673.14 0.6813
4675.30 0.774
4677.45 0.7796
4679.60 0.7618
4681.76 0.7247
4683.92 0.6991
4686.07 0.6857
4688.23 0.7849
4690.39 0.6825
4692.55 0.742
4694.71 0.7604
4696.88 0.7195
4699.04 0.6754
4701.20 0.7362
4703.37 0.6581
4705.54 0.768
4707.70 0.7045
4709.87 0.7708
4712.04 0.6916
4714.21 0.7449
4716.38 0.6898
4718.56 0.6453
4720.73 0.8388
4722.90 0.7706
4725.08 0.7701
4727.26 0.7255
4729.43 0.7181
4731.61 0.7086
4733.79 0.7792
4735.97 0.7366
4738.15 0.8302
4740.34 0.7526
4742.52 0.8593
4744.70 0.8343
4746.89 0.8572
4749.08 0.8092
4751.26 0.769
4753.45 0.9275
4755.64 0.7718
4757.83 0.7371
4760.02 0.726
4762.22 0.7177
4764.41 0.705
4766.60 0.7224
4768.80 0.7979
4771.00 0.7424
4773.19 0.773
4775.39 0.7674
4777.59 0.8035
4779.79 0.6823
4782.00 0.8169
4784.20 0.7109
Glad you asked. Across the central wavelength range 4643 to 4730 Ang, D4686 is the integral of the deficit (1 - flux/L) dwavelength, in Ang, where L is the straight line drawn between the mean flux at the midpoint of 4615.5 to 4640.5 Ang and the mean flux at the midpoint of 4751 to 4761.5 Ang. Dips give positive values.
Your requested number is 6.1 Ang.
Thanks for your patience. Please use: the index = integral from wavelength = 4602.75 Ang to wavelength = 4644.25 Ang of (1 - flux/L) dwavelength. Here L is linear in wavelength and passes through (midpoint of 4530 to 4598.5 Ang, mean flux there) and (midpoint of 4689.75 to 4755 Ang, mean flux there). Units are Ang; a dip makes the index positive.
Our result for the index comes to -2.61 Ang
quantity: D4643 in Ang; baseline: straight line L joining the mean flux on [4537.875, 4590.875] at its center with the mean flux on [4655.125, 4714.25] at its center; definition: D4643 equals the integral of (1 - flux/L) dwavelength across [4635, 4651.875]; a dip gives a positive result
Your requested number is -0.42 Ang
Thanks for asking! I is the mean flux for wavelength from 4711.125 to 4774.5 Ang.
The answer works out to 0.764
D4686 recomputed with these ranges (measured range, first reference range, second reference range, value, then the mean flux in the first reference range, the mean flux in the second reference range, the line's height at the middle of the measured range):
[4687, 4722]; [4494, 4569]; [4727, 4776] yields 1.63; 0.716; 0.773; 0.761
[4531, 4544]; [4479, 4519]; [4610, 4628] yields 1.98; 0.727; 0.788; 0.747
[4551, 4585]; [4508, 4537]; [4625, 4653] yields -0.95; 0.693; 0.77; 0.723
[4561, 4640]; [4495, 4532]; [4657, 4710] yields -3.75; 0.719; 0.733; 0.726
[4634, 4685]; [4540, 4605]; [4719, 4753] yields 1.19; 0.744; 0.784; 0.765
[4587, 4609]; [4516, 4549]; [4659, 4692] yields -1.57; 0.669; 0.741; 0.702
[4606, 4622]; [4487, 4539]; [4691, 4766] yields -1.26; 0.689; 0.754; 0.719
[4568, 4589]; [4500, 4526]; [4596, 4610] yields 0.75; 0.784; 0.748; 0.758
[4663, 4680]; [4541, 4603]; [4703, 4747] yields 0.33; 0.744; 0.754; 0.751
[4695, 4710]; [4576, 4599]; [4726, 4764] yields 0.93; 0.729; 0.779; 0.765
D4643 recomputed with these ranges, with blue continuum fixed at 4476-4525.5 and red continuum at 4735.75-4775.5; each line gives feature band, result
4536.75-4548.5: 0.3 Ang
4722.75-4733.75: 0.5 Ang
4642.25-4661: 0.3 Ang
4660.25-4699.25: 1.6 Ang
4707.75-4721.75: 0.8 Ang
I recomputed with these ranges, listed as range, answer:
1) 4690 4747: 0.746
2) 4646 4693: 0.739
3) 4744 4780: 0.775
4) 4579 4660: 0.76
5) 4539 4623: 0.749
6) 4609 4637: 0.789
